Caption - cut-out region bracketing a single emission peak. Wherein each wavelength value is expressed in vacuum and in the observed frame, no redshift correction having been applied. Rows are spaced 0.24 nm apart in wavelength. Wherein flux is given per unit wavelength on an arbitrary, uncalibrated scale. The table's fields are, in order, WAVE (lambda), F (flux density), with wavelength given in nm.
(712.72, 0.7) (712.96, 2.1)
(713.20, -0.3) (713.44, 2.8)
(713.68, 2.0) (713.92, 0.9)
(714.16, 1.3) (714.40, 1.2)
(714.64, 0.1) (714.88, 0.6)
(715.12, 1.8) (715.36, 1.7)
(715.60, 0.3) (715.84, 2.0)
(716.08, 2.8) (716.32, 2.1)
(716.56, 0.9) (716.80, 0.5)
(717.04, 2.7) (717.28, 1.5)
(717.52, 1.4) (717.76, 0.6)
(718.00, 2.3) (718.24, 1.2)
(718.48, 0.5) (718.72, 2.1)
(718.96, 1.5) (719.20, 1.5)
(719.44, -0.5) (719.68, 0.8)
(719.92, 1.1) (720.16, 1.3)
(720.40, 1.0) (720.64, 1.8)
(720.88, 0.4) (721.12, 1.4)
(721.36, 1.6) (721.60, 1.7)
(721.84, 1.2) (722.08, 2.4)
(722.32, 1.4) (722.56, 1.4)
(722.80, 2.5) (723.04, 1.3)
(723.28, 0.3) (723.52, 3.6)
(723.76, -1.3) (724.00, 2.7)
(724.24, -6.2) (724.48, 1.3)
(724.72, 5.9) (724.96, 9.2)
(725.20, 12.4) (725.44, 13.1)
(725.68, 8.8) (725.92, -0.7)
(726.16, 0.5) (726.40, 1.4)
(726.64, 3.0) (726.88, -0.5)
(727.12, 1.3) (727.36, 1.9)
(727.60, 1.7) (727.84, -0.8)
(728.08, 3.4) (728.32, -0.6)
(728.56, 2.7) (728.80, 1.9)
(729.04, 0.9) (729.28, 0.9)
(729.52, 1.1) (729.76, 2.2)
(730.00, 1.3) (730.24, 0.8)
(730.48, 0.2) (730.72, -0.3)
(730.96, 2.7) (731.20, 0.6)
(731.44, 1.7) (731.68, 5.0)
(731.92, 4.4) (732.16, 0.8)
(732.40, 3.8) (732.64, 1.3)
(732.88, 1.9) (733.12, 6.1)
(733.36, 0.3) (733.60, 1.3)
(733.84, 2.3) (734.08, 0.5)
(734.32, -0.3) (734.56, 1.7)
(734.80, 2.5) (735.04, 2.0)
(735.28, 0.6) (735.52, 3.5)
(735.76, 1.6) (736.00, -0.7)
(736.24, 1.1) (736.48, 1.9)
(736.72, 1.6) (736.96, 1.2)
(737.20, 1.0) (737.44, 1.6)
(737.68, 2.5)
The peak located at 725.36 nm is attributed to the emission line [O II] 3727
